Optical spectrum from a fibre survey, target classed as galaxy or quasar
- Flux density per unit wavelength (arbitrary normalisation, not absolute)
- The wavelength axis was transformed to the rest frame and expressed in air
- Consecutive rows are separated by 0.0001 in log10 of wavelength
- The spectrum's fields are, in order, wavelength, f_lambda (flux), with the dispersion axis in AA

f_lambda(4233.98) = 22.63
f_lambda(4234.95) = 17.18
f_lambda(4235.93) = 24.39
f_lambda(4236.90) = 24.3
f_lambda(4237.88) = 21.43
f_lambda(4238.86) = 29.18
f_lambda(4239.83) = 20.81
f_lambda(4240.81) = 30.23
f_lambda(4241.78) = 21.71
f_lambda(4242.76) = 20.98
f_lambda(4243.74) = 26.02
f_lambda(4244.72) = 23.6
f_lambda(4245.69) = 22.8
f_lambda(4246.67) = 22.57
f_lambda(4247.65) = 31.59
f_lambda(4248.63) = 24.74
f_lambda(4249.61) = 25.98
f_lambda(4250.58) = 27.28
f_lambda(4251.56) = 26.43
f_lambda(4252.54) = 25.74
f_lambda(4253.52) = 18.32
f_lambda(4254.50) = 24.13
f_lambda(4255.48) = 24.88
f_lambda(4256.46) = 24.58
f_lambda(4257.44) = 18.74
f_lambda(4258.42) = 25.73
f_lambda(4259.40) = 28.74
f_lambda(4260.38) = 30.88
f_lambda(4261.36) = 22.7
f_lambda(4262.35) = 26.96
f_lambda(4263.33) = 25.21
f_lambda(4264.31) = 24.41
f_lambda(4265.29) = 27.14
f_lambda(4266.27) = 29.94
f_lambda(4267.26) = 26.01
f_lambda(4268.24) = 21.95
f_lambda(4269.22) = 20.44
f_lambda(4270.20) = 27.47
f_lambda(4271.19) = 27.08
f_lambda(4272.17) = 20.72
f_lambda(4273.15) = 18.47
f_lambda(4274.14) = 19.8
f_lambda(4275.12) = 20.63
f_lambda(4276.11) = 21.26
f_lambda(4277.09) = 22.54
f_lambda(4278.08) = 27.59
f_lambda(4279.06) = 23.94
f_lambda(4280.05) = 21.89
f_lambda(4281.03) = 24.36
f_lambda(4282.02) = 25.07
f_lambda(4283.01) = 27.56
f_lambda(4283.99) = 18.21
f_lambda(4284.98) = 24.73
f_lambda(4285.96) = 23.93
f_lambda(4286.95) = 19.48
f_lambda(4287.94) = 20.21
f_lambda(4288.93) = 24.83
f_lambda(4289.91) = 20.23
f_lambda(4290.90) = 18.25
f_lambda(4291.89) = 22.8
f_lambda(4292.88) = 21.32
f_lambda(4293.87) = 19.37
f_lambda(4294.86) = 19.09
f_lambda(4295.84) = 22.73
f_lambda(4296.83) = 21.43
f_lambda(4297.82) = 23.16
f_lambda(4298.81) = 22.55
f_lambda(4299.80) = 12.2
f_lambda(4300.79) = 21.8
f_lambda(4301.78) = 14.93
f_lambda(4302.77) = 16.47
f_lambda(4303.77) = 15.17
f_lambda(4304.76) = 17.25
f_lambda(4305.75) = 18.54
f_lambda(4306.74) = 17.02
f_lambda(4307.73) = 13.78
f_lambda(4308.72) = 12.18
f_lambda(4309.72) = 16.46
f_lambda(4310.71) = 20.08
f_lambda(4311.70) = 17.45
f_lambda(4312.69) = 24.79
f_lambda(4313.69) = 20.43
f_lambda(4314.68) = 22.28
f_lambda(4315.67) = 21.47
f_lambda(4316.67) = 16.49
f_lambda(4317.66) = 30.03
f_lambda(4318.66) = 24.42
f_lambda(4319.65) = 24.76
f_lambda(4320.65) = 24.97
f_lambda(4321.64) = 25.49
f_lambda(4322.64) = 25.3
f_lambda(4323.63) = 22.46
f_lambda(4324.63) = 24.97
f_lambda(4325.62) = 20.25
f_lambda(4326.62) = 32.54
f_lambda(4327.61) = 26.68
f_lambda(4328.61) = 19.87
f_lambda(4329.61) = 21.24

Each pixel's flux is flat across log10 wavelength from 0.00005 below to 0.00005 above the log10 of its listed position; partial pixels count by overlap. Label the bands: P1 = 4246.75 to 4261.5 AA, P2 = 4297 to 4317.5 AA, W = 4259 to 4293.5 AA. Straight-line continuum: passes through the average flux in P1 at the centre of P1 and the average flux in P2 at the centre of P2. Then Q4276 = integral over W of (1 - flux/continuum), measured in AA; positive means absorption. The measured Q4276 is -1.7 AA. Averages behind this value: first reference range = 25.4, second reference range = 18.5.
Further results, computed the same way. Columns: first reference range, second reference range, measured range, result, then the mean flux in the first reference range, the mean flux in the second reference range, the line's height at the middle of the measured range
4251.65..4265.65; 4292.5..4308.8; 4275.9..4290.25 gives -1.4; 24.9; 18.3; 21.1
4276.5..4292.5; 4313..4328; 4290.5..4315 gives 4.9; 22.8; 24.2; 23.5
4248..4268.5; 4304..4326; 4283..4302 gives 1.5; 25.3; 20.9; 22.7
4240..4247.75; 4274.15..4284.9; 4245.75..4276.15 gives -0.9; 24.4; 23.2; 23.8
